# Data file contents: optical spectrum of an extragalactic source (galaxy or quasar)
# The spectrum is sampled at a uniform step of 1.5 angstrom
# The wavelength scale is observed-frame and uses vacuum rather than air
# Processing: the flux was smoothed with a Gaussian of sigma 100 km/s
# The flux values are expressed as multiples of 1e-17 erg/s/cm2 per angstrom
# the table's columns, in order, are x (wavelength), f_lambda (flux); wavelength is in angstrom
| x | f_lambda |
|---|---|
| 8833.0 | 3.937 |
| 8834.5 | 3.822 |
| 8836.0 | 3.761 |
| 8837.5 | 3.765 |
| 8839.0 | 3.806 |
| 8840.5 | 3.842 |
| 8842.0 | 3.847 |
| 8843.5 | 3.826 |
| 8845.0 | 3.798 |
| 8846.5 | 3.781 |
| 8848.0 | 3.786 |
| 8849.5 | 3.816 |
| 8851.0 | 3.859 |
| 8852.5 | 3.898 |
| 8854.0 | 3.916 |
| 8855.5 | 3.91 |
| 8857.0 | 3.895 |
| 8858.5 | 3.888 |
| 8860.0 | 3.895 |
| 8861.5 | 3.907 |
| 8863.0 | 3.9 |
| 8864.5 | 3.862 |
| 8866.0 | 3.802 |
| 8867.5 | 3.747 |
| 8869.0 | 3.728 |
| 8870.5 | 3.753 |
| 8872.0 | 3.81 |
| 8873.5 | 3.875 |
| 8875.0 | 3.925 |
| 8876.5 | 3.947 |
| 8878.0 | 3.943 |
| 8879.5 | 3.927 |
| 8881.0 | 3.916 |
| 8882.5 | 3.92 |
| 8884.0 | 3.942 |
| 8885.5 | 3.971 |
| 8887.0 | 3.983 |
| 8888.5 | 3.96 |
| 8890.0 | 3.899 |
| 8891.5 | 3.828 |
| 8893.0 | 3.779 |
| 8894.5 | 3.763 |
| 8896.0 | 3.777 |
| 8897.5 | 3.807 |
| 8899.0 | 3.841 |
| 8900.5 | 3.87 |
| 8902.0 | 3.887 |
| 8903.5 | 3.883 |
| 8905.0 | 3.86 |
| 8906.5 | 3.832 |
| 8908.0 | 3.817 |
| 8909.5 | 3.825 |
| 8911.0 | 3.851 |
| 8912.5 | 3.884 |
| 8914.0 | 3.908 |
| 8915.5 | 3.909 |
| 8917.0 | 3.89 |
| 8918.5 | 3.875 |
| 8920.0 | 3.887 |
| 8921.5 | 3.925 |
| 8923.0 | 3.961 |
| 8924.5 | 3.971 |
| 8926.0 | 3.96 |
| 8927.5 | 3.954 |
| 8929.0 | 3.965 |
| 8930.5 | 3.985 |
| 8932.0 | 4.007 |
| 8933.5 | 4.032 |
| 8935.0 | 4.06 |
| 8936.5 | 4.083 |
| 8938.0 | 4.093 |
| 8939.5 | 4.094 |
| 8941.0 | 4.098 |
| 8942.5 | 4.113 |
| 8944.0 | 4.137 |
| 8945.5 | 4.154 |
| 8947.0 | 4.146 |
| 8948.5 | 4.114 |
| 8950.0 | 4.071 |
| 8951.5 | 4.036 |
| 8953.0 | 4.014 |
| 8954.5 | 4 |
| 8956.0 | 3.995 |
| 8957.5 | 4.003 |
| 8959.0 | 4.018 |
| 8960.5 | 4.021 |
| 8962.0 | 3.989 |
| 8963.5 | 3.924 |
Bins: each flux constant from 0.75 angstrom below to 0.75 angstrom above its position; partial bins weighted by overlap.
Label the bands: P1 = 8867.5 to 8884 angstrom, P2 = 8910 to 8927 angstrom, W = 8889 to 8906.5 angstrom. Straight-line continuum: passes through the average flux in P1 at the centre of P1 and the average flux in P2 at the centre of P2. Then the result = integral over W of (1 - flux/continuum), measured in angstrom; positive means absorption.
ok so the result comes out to 0.2 angstrom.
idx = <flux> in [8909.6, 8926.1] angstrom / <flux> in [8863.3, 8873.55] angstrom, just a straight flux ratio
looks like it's 1.0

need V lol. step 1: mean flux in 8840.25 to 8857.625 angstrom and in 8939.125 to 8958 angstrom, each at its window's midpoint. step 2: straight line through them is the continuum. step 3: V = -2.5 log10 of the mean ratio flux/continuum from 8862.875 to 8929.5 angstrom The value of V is 0.02 mag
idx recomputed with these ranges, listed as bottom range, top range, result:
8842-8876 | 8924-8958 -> 1.05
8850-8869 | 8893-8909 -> 0.99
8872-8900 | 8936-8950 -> 1.06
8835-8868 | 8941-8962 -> 1.06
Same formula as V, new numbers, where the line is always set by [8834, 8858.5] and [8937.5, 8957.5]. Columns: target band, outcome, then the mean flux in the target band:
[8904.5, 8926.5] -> 0.031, 3.89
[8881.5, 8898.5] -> 0.018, 3.88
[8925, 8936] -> 0.011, 4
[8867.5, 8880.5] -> 0.012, 3.86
